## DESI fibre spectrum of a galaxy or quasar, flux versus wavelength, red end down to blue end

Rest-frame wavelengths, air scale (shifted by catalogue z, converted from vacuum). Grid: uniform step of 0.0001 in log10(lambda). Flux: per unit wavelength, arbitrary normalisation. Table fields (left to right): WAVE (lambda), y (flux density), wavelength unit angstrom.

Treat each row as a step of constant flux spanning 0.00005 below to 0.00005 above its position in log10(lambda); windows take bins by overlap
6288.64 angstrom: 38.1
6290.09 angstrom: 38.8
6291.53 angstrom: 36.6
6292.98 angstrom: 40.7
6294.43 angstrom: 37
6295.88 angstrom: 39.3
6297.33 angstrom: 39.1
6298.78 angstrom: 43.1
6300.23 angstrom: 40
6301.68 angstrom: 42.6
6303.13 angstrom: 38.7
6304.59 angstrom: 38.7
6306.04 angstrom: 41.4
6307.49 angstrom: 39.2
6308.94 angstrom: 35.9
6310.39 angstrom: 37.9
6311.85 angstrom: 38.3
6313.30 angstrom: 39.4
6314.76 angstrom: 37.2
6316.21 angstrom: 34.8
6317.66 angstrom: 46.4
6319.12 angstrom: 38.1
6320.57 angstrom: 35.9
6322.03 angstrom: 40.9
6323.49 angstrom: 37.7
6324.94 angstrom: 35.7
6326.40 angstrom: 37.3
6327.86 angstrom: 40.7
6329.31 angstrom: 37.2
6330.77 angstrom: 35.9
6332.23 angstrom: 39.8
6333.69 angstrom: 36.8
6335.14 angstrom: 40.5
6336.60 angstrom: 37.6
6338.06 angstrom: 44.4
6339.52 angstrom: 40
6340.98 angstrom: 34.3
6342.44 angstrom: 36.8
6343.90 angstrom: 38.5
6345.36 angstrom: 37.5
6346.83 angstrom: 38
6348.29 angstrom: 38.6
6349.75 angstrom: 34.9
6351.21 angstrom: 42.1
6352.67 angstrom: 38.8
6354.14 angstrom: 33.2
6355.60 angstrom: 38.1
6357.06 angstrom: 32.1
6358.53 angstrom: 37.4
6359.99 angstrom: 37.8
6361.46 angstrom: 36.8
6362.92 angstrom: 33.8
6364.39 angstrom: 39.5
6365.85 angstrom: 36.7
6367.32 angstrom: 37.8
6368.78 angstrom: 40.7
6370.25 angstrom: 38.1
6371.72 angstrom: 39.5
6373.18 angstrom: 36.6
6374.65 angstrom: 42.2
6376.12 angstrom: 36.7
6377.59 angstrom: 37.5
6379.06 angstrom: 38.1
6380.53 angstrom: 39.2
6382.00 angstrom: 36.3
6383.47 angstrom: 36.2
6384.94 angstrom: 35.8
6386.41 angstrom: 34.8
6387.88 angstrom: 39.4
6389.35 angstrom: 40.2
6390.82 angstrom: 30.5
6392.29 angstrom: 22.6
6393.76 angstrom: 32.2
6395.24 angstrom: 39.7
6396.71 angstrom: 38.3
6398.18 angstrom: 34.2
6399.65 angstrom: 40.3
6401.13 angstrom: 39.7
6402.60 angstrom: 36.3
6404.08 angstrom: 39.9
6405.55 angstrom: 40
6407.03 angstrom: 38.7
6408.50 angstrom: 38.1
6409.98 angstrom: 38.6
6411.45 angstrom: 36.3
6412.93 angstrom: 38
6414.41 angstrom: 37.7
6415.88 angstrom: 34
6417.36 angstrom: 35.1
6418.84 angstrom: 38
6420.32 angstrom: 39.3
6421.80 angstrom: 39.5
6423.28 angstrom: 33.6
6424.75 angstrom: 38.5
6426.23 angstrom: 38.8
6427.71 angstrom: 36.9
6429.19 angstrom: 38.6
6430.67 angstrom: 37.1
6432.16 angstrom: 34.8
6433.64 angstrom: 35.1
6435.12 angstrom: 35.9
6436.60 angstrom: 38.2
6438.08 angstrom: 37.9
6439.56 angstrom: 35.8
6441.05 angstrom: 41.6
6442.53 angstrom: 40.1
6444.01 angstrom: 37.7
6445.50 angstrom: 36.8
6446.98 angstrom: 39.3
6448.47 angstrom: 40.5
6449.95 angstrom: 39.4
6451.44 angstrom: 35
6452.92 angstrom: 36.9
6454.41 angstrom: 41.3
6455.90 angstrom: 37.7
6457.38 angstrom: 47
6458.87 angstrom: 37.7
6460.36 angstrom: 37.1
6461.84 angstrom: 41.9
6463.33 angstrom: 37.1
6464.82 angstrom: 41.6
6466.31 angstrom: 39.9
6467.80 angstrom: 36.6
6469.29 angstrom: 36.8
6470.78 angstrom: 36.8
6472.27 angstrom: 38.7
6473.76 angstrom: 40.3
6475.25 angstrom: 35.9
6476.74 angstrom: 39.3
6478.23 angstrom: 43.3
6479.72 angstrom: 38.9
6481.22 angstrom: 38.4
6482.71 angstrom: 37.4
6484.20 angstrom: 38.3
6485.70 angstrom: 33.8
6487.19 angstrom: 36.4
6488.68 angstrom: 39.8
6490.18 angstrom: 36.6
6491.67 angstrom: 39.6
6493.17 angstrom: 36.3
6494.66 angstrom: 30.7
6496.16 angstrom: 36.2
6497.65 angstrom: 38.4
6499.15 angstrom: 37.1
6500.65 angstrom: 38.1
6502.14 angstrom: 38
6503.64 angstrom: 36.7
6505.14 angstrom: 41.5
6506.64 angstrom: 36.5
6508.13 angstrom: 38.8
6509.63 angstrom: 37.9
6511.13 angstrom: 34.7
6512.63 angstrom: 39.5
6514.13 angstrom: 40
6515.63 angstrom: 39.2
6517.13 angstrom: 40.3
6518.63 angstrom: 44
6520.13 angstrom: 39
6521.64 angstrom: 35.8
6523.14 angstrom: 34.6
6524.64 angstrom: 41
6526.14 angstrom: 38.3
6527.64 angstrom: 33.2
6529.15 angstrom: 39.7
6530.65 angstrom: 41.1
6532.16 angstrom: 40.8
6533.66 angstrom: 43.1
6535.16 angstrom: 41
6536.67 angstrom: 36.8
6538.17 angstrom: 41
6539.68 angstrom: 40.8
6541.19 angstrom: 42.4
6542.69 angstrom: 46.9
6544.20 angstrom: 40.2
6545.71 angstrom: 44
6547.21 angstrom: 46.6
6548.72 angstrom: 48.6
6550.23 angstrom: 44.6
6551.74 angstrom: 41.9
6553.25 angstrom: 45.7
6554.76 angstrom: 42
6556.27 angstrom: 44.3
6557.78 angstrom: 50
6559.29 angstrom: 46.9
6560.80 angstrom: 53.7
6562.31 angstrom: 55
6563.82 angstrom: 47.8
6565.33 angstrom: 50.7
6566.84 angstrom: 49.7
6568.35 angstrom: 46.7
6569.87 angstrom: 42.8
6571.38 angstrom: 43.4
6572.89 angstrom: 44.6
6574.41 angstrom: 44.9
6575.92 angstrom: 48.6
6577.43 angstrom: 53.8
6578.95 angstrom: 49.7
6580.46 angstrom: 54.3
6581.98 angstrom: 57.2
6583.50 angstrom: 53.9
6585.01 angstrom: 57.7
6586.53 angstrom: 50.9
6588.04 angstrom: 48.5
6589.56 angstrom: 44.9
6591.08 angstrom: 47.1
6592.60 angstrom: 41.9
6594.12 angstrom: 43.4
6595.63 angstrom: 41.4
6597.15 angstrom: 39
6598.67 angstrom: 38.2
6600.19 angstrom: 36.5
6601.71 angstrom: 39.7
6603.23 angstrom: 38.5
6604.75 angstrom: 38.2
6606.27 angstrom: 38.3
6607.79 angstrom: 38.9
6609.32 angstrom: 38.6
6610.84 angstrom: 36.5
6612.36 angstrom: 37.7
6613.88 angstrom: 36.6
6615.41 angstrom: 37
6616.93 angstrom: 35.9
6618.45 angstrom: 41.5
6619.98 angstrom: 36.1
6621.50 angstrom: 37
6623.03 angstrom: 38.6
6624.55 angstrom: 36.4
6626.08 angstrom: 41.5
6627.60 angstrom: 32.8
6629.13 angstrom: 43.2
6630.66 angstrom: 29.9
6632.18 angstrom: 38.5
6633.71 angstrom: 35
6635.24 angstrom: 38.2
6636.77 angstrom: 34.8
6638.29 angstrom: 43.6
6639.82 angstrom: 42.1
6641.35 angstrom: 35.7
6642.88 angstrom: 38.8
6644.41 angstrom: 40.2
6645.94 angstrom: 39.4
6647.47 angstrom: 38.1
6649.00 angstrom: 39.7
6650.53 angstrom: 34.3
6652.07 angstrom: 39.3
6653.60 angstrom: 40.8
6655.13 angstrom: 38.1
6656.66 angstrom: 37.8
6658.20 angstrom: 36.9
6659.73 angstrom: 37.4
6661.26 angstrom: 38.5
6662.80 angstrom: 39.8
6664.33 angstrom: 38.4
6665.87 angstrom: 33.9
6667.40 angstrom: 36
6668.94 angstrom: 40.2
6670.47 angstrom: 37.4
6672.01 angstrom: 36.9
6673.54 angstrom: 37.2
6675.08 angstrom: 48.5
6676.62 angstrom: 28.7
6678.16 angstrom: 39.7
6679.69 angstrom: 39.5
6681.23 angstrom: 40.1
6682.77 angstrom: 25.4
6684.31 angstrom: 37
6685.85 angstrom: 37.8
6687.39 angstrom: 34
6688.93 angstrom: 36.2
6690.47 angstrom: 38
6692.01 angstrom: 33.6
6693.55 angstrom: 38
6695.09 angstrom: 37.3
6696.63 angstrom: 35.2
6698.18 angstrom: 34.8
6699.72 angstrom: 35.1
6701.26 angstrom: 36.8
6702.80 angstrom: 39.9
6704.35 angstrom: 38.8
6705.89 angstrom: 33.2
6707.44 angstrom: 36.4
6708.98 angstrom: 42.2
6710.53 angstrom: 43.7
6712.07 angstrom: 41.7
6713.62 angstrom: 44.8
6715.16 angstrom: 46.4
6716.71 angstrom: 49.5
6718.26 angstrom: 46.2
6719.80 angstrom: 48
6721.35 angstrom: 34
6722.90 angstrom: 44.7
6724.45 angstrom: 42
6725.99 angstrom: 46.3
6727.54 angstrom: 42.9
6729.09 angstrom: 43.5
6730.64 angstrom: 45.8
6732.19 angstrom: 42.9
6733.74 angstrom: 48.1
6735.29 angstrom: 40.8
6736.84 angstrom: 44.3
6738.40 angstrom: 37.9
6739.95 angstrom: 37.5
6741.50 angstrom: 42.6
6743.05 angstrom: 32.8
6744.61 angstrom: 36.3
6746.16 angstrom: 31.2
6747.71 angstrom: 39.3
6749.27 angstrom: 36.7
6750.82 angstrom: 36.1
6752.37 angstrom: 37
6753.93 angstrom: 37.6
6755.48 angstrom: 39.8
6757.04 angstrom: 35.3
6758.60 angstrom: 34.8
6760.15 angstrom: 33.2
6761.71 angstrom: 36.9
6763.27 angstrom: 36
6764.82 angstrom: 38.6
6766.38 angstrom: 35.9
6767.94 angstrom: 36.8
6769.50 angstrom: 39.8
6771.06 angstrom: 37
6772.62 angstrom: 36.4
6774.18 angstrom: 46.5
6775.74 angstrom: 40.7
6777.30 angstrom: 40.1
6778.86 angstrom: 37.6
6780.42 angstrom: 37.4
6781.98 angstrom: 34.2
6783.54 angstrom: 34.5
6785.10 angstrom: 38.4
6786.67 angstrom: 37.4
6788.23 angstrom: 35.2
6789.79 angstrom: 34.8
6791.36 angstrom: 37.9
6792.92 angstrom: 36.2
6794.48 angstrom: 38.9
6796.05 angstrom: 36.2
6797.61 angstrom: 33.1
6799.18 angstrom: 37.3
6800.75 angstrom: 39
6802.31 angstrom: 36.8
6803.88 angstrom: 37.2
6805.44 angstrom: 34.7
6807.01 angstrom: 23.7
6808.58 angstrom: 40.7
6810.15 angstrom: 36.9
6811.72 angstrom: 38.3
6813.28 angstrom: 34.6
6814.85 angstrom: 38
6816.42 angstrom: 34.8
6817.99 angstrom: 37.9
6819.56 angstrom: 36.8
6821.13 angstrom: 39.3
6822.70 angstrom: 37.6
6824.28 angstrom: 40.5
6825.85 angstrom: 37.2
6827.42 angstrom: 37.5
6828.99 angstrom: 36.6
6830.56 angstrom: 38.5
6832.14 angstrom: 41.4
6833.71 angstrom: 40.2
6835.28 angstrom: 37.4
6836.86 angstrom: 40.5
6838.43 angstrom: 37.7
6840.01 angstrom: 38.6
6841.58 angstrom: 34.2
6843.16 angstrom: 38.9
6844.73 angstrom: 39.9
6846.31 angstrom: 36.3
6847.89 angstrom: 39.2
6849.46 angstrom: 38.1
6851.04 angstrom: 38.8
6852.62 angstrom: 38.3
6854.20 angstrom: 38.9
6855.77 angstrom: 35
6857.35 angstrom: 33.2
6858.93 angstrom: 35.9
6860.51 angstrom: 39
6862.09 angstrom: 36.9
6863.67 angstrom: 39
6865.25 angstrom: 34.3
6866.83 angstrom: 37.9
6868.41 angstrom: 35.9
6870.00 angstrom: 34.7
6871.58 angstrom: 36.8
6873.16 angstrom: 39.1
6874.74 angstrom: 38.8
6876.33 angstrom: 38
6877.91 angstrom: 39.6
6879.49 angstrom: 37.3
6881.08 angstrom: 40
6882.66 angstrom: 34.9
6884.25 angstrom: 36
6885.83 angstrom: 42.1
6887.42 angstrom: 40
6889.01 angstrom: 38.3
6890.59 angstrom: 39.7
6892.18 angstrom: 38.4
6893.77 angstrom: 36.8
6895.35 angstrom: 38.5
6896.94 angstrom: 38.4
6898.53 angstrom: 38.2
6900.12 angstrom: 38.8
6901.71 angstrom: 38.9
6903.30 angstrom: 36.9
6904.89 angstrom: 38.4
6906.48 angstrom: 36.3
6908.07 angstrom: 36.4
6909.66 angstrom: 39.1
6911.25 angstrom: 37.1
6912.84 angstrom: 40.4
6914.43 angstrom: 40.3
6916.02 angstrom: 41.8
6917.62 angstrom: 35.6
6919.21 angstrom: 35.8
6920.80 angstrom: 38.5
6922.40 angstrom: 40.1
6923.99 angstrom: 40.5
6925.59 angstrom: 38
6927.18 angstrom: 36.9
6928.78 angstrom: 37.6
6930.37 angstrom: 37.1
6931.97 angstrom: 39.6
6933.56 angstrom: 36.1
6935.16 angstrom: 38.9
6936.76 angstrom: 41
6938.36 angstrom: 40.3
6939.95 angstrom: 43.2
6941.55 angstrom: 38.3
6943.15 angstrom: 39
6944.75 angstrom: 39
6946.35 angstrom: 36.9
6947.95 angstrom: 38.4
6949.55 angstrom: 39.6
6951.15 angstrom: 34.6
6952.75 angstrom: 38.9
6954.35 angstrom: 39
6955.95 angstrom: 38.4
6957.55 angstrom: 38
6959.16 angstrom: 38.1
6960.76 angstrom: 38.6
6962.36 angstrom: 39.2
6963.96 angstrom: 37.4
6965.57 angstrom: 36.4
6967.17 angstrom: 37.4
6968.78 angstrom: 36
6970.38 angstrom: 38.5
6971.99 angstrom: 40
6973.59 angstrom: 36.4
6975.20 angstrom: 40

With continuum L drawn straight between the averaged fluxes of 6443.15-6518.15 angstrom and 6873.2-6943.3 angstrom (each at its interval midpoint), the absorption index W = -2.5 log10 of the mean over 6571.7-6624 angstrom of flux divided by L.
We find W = -0.13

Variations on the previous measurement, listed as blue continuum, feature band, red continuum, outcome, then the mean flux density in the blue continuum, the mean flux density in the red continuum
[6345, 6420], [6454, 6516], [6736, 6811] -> -0.03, 37.1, 37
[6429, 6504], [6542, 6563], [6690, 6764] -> -0.20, 38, 39.5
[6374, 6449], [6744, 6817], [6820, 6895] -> 0.03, 37.3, 37.9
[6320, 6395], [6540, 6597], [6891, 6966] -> -0.25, 37.3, 38.4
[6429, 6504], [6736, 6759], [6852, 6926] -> 0.02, 38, 37.9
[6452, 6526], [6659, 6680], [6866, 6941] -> 0.01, 38.3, 38.4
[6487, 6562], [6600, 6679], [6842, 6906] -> 0.05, 40.5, 37.8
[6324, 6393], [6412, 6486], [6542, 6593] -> 0.10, 37.3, 48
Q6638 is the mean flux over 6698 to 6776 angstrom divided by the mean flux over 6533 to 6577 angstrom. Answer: 0.88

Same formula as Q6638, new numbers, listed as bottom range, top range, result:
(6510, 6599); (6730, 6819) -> 0.84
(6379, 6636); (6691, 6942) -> 0.96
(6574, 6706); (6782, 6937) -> 0.95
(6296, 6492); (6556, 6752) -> 1.07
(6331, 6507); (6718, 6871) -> 1.01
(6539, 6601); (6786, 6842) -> 0.80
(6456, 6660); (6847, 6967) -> 0.93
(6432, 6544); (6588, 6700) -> 0.99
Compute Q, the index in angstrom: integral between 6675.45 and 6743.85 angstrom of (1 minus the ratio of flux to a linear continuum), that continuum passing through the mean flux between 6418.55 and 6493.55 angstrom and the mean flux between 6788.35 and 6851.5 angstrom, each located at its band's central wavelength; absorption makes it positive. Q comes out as -3.9 angstrom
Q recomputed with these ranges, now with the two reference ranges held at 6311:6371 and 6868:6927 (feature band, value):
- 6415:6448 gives 0.5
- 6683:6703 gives 1.1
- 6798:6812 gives 0.8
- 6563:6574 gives -2.4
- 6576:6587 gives -4.5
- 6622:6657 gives 0.0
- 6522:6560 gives -4.1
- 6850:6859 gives 0.3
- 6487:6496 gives 0.3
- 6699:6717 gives -1.1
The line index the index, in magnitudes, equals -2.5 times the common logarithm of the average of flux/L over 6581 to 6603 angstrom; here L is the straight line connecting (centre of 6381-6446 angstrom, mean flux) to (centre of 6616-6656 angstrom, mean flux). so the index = -0.20 mag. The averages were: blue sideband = 37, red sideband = 38.1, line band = 45.6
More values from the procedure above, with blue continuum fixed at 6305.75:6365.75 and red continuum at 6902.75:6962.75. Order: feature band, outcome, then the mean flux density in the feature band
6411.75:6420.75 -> 0.03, 36.9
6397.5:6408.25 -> -0.01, 38.5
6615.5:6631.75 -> 0.03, 37.3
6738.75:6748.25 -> 0.05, 36.6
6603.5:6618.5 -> 0.01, 37.8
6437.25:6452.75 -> -0.01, 38.4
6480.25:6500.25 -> 0.03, 36.9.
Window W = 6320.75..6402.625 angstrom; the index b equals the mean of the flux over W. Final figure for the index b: 37.4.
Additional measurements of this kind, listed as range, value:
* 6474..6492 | 38.2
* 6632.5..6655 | 38.6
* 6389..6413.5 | 36.6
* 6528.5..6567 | 44.8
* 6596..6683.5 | 37.8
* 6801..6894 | 37.5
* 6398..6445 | 37.7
